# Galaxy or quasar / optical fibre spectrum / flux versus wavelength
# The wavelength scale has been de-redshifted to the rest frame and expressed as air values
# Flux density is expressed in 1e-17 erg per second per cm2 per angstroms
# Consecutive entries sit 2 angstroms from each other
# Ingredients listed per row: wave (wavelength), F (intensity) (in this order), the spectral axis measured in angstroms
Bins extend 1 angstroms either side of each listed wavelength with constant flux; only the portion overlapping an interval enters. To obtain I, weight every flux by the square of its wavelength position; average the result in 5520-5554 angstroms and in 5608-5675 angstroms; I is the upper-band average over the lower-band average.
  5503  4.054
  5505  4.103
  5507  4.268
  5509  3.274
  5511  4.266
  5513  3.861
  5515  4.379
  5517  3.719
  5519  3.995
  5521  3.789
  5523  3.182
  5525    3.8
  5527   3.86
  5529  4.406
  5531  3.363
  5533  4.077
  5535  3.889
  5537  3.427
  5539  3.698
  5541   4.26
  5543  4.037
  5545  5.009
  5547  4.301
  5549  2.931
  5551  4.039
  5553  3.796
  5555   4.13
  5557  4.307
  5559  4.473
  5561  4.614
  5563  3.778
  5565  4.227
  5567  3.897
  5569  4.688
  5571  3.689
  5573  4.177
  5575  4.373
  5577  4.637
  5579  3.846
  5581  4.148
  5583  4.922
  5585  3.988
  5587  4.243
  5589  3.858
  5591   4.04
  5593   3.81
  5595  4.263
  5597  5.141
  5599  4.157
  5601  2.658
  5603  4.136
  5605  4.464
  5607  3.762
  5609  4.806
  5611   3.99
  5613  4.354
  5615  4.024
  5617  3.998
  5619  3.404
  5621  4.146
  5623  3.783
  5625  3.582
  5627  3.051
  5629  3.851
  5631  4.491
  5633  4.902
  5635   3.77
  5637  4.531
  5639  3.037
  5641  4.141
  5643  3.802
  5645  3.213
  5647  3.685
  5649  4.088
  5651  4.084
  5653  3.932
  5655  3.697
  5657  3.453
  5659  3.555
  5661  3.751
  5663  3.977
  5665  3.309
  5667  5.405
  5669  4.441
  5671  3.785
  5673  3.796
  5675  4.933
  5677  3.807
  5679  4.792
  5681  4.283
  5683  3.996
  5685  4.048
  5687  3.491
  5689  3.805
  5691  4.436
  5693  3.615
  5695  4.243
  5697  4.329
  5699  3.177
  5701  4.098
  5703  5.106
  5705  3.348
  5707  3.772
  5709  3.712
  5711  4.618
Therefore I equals 1.06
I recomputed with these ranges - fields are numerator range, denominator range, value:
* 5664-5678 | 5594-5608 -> 1.06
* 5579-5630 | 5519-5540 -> 1.10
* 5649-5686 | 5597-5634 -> 1.03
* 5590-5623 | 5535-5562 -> 1.02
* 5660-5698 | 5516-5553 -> 1.12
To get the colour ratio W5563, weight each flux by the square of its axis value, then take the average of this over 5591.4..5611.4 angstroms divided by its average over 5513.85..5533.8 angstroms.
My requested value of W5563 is 1.10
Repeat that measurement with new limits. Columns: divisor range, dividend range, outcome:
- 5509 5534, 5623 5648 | 1.03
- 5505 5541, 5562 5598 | 1.11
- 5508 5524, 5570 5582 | 1.11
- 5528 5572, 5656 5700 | 1.04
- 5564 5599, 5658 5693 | 1.00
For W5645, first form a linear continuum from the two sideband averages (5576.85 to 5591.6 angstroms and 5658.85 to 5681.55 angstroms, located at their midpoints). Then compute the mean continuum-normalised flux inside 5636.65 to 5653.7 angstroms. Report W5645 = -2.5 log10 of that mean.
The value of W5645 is 0.10 mag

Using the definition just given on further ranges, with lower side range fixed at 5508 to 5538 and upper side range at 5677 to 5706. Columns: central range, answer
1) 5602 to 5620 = -0.05 mag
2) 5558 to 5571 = -0.10 mag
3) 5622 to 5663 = 0.04 mag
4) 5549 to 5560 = -0.05 mag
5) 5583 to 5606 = -0.05 mag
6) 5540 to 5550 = -0.07 mag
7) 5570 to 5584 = -0.10 mag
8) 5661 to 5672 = -0.03 mag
